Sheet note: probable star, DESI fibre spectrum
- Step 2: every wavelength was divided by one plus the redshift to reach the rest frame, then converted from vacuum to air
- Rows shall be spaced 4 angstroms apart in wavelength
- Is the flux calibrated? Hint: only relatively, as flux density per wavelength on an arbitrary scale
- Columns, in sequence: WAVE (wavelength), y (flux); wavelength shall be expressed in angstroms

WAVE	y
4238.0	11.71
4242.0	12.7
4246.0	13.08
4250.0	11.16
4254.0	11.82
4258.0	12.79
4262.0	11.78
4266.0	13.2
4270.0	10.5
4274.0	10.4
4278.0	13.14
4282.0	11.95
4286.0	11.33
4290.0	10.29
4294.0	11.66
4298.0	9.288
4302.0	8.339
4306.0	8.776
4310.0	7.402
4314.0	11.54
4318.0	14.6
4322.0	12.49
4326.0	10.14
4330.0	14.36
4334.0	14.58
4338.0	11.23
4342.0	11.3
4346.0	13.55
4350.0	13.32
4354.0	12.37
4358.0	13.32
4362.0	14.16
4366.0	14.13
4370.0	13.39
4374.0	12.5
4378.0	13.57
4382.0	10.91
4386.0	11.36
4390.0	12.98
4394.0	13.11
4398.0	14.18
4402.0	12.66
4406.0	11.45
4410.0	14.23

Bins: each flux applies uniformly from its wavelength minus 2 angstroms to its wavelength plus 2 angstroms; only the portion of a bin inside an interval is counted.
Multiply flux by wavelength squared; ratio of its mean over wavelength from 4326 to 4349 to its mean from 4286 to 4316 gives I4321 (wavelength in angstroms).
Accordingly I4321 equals 1.34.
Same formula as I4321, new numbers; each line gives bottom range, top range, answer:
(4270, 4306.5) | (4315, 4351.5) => 1.23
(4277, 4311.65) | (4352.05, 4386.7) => 1.31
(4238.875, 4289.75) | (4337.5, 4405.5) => 1.13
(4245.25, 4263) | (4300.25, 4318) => 0.82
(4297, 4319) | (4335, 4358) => 1.30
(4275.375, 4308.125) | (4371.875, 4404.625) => 1.25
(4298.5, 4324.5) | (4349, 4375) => 1.31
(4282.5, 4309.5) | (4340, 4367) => 1.36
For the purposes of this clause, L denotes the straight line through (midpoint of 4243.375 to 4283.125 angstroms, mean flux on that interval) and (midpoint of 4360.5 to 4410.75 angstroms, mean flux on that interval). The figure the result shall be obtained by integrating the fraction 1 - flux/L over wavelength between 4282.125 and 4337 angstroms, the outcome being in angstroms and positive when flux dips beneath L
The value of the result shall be 5.3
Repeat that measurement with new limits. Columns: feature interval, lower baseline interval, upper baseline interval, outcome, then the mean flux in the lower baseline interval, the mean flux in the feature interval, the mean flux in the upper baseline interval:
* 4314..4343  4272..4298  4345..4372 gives -0.18 angstroms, 11.3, 12.6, 13.5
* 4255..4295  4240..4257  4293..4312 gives -4.19 angstroms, 12.2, 11.7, 8.96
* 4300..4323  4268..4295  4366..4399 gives 2.60 angstroms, 11.3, 10.4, 12.8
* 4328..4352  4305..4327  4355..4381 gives -2.01 angstroms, 10.9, 13.1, 13.4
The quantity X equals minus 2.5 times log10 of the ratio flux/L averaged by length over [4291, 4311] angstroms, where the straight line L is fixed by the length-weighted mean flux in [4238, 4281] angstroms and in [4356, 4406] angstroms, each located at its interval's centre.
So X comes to 0.32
